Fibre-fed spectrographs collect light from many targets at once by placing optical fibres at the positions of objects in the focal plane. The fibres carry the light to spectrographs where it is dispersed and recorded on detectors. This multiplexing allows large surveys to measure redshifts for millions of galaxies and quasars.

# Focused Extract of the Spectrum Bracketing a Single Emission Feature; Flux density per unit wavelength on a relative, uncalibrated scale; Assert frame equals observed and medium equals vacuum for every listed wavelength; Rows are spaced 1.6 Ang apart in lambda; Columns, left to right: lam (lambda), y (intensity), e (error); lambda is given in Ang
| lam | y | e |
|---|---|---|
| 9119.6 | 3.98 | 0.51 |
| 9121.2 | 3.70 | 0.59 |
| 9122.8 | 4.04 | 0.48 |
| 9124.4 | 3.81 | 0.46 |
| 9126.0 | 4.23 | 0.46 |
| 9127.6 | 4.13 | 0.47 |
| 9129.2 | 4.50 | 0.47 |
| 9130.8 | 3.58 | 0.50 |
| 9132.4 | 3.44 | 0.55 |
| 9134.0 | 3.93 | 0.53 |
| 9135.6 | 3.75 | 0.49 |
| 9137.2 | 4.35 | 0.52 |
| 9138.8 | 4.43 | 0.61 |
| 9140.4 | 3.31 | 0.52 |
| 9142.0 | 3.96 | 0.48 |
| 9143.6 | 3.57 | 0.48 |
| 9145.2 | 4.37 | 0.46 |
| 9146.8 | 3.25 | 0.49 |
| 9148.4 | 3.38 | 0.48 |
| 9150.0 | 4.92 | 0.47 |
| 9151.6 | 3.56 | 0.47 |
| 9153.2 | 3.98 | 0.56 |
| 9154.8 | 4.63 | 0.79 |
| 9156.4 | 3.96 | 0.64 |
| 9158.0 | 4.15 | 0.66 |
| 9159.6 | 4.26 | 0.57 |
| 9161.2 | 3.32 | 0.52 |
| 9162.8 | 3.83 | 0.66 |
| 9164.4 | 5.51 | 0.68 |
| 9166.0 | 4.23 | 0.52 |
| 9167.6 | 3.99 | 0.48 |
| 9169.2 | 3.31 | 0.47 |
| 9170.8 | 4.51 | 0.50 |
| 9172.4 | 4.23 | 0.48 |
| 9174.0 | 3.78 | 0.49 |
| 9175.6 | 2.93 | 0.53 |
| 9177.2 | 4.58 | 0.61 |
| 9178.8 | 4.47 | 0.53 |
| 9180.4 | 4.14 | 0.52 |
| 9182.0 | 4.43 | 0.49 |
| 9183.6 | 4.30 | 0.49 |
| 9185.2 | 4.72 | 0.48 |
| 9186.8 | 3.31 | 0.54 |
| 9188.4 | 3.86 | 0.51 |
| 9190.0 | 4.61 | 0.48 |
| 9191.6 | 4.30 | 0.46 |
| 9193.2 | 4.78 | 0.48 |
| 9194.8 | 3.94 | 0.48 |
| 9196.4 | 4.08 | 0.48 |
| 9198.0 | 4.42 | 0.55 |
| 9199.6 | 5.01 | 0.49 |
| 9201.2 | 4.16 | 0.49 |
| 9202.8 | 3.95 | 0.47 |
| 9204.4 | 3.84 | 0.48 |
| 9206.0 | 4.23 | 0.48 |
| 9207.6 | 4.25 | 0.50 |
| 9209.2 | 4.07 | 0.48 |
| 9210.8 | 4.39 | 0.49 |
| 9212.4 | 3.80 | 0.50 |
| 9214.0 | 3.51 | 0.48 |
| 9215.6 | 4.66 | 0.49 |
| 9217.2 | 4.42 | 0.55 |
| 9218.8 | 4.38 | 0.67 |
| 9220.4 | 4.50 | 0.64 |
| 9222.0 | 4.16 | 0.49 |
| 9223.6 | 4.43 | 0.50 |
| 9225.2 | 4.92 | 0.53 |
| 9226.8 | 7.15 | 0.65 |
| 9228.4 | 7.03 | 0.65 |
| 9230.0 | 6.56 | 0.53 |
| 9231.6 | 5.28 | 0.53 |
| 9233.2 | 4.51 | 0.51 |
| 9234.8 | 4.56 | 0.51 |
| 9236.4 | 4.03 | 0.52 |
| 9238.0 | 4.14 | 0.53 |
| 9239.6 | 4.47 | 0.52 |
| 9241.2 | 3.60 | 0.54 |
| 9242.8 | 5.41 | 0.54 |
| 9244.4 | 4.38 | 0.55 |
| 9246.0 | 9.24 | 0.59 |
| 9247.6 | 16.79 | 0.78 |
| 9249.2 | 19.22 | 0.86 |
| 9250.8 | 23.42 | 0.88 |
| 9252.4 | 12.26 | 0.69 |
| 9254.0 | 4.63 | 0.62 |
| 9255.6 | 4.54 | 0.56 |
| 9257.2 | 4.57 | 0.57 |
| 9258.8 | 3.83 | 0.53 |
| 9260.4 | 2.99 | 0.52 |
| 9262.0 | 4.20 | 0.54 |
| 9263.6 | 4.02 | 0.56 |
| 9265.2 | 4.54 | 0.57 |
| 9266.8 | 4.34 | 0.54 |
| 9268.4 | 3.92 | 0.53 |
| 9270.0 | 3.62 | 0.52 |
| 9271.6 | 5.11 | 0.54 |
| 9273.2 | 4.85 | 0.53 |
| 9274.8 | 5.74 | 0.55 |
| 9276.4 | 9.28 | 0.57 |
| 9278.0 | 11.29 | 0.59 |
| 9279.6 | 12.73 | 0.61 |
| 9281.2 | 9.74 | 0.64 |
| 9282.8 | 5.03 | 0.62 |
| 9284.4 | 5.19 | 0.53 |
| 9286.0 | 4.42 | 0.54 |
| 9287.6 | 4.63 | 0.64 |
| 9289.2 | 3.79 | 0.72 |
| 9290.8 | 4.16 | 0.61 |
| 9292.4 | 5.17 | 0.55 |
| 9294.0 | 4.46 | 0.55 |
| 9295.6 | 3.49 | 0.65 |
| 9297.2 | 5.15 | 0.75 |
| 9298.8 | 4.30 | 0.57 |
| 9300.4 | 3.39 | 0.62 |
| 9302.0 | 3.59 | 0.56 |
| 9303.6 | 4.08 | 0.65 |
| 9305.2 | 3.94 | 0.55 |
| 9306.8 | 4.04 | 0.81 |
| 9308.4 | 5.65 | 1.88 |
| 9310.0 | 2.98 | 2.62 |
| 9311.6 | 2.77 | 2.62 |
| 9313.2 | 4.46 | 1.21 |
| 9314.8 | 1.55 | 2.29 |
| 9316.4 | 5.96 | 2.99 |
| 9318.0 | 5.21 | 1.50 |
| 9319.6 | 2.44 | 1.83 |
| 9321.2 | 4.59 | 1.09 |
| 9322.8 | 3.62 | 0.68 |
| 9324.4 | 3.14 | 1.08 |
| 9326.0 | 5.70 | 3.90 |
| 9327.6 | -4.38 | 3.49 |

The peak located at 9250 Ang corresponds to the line Halpha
